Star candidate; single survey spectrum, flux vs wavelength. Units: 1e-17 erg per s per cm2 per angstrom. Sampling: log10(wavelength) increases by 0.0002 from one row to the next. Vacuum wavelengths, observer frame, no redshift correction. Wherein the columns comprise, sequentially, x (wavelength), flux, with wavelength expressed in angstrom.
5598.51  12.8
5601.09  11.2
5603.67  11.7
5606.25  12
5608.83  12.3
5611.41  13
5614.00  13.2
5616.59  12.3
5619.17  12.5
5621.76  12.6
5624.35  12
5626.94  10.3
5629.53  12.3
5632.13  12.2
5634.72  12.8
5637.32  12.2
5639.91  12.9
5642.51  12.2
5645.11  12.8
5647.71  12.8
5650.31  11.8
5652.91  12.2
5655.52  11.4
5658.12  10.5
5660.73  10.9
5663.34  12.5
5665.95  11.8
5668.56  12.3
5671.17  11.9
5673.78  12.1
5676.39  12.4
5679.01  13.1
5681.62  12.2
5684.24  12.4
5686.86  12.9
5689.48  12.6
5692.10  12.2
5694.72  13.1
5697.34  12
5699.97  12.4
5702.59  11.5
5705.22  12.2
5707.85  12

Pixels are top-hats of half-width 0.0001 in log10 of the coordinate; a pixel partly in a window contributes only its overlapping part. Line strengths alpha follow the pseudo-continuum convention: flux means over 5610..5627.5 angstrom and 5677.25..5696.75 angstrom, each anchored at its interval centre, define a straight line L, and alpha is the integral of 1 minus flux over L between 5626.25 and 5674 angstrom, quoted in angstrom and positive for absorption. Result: 1.8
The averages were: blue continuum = 12.4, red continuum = 12.6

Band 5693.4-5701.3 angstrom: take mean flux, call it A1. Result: 12.5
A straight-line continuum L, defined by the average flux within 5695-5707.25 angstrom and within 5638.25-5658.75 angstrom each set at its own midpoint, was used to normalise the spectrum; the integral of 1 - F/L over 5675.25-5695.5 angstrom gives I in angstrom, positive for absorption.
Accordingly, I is -0.81 angstrom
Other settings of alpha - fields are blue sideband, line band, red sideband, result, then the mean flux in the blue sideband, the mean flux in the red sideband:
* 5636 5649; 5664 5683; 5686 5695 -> 0.5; 12.6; 12.6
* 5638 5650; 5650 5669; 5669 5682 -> 1.3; 12.6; 12.4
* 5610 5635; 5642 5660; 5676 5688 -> 0.8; 12.3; 12.6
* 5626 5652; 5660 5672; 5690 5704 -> 0.3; 12.3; 12.3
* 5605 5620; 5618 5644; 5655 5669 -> -0.1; 12.6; 11.5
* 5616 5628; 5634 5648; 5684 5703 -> -0.6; 12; 12.4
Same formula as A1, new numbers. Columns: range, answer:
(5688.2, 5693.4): 12.4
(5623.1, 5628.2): 11.1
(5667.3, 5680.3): 12.4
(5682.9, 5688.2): 12.6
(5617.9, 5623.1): 12.5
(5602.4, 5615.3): 12.4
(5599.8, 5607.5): 11.6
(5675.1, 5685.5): 12.5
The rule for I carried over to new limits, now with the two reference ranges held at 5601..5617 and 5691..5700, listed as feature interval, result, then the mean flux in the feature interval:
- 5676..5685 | -0.10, 12.5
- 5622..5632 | 0.50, 11.7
